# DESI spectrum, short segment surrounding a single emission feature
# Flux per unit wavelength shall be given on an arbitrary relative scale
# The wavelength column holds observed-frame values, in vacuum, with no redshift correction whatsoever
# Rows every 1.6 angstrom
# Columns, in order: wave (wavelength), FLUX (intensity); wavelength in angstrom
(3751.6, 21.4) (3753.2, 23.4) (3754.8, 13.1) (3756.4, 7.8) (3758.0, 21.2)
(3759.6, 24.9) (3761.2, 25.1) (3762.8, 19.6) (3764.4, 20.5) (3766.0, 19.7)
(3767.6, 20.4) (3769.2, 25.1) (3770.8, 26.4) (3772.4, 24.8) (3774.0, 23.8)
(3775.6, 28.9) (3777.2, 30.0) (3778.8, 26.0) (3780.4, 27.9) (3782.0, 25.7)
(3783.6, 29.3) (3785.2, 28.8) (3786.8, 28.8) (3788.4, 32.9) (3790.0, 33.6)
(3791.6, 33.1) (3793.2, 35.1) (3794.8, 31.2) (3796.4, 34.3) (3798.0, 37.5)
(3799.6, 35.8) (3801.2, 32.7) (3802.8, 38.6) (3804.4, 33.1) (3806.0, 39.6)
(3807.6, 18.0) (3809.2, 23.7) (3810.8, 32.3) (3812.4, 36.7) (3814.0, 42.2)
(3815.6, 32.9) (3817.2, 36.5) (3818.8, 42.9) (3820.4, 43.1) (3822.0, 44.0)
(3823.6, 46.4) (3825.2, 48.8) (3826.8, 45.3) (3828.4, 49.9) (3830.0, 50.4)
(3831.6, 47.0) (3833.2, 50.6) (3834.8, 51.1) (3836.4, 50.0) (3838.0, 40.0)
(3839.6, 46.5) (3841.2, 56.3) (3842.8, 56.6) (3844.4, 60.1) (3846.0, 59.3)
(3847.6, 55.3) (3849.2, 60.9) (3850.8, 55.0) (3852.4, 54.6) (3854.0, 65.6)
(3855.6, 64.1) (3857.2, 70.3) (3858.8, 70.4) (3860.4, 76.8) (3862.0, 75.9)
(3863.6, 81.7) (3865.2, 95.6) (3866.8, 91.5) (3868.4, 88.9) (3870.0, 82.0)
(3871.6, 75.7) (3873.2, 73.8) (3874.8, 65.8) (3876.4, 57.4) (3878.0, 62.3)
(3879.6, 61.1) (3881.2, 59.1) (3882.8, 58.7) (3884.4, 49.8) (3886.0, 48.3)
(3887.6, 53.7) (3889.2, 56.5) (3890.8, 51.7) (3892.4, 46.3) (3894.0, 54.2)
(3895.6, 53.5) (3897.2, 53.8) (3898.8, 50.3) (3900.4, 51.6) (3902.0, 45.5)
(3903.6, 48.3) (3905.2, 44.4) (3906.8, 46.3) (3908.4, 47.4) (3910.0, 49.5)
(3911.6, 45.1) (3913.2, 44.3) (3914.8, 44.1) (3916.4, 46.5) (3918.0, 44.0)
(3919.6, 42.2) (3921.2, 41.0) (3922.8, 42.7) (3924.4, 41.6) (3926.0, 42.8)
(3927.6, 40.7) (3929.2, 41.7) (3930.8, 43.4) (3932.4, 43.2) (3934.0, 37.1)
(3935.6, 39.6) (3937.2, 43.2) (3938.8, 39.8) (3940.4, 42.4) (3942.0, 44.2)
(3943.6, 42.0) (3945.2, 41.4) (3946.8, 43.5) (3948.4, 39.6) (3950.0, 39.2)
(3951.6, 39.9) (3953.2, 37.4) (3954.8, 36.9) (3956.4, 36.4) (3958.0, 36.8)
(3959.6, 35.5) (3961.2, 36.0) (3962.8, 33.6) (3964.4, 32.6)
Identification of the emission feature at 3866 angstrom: Lyman alpha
